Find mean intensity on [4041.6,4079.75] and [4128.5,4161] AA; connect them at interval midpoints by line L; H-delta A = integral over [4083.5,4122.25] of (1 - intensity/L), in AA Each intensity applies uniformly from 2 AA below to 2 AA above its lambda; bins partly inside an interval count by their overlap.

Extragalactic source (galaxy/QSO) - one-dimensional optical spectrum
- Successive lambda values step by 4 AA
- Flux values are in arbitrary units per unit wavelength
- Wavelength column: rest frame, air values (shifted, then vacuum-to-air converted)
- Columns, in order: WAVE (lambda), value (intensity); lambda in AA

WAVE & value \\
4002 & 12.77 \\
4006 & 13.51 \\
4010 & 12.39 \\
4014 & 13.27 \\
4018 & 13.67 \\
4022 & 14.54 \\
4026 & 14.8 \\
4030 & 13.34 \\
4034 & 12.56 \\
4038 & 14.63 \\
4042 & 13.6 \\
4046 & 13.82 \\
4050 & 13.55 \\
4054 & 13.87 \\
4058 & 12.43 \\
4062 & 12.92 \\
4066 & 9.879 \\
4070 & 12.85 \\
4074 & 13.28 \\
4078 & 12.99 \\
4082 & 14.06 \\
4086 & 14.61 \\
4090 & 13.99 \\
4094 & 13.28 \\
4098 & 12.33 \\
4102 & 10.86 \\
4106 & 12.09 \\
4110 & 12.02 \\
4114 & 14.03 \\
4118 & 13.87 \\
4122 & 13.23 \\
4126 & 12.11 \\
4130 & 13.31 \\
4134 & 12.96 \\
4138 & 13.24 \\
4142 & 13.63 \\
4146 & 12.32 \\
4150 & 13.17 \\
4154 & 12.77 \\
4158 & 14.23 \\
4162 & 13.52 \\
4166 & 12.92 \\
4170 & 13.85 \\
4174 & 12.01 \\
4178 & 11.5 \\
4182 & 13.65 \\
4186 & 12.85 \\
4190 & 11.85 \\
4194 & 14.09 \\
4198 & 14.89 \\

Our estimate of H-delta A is 0.0 AA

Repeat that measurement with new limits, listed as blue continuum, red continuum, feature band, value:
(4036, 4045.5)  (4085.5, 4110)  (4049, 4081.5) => 1.7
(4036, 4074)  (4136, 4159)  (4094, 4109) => 1.3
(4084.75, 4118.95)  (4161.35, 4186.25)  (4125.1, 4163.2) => -0.7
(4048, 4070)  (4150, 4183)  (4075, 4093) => -1.7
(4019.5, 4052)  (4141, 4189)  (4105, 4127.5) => 0.6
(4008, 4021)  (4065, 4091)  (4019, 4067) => -0.7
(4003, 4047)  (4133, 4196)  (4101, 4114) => 1.2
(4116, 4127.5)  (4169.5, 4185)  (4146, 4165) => -0.7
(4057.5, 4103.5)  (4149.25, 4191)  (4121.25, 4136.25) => 0.0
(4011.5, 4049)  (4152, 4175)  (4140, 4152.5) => 0.3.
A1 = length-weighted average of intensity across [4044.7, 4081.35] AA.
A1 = 12.9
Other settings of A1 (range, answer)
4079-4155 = 13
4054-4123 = 12.9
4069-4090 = 13.6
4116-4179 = 13.1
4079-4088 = 14.2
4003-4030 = 13.6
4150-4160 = 13.4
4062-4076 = 12.1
